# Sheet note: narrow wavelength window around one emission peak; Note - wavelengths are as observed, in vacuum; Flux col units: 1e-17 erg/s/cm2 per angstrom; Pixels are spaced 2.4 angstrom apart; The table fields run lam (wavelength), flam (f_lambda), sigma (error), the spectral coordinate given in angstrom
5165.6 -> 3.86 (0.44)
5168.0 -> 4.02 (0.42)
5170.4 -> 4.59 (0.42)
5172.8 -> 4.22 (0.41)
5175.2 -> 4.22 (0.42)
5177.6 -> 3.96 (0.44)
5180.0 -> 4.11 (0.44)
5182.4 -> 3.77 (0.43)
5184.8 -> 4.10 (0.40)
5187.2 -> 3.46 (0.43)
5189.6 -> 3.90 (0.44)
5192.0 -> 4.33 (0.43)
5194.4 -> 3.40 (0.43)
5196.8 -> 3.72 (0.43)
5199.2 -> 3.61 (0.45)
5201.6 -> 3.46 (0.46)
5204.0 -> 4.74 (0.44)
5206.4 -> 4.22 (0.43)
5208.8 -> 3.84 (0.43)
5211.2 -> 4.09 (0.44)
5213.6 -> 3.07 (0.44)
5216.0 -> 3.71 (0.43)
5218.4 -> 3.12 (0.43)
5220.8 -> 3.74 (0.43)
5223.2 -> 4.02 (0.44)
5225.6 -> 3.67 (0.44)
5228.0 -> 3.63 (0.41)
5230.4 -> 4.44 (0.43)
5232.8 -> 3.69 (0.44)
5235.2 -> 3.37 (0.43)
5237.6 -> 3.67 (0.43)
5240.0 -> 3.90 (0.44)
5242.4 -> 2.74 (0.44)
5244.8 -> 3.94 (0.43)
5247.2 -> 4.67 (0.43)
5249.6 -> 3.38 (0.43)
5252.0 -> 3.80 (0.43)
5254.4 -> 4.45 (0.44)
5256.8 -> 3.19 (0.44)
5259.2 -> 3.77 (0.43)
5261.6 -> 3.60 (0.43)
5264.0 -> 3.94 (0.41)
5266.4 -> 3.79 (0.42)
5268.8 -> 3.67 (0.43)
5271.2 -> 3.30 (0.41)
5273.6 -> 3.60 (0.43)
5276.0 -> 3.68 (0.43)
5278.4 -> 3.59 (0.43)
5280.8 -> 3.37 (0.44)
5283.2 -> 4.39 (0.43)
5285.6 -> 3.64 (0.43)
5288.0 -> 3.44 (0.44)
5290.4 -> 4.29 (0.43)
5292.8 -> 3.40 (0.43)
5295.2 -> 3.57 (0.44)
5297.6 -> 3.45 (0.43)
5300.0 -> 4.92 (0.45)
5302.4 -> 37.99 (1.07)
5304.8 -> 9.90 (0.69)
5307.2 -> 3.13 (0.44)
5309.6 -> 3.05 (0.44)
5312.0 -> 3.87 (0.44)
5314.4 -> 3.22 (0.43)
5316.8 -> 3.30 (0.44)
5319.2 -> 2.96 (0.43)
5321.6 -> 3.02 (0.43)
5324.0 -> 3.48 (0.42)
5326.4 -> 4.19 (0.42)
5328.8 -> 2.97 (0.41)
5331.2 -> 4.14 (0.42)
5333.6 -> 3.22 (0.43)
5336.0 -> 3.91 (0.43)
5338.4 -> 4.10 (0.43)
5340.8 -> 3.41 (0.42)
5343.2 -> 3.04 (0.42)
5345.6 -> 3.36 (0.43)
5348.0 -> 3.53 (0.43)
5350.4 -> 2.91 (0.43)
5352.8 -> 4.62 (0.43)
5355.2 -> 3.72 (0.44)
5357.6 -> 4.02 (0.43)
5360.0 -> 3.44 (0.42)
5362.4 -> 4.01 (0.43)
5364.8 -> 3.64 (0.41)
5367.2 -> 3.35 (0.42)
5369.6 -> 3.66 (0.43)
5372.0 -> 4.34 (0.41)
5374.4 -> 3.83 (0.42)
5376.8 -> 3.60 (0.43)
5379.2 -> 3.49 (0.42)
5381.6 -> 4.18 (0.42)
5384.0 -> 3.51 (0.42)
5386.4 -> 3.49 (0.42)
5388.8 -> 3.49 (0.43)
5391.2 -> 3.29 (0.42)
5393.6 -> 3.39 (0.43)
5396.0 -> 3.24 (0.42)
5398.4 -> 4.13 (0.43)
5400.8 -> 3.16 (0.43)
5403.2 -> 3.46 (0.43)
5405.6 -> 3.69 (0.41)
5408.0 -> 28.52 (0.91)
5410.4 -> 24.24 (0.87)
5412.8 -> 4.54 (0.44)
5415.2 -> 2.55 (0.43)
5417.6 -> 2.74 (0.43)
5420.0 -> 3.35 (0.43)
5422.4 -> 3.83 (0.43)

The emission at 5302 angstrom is H-beta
